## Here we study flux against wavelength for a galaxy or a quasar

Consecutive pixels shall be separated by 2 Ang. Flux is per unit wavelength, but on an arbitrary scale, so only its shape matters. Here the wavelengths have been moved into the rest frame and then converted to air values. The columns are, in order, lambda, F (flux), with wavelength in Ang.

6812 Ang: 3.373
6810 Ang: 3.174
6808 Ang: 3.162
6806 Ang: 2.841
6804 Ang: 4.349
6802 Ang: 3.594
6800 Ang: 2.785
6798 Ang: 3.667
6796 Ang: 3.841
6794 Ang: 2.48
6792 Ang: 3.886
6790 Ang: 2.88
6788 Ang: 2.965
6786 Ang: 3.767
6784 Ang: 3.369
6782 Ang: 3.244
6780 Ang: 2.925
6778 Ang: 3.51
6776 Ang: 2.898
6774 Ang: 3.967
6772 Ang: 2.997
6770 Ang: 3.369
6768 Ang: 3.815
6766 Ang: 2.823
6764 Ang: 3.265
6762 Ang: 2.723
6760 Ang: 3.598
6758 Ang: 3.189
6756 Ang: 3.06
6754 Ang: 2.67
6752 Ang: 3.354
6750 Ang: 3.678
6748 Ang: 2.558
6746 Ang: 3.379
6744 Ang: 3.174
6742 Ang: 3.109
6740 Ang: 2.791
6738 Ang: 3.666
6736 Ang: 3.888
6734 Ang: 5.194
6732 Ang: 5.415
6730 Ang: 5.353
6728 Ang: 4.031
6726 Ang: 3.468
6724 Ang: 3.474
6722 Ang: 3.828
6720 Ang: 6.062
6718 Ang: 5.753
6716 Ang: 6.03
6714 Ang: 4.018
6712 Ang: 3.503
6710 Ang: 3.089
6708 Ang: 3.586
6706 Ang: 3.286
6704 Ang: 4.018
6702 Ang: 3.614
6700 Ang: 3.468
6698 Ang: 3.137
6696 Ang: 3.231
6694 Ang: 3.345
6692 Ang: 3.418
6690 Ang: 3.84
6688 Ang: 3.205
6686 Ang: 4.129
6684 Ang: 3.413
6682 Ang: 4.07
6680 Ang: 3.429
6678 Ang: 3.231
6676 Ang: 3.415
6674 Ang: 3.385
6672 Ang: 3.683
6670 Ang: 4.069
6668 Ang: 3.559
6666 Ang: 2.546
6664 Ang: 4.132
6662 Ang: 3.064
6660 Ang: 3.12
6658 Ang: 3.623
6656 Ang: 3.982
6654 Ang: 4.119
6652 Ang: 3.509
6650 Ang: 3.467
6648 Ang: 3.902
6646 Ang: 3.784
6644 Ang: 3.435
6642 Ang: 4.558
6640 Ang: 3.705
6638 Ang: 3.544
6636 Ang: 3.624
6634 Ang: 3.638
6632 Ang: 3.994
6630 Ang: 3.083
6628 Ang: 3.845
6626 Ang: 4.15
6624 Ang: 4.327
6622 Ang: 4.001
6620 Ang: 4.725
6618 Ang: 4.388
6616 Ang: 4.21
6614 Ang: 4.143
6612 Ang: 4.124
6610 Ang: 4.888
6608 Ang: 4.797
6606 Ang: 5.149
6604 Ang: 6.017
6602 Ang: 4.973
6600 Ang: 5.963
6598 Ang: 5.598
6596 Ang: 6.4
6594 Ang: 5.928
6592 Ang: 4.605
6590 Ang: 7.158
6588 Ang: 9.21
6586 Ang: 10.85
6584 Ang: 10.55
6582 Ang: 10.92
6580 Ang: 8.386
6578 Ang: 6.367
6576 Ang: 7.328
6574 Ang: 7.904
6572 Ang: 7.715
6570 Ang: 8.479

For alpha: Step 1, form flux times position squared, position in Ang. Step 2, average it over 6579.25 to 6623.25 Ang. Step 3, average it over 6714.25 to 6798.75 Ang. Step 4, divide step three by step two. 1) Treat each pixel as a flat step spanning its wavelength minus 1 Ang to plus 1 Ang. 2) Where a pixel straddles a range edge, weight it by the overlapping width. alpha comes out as 0.6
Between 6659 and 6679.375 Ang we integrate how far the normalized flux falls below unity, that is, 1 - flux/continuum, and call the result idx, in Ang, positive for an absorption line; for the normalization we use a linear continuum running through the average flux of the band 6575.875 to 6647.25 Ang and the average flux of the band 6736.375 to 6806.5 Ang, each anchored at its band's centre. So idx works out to 5.38 Ang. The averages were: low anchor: 5.43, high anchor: 3.27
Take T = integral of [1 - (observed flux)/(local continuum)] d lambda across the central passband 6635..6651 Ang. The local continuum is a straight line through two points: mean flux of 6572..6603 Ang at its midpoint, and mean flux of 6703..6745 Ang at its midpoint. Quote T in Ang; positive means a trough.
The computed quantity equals 6.2 Ang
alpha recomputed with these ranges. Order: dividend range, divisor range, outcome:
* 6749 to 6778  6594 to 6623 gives 0.68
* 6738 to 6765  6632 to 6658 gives 0.86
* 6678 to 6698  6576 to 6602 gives 0.48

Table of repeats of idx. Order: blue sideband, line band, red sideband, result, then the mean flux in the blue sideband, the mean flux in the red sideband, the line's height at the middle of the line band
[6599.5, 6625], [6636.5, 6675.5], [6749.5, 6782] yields 6.0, 4.72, 3.23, 4.3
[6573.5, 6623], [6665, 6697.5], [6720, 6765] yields 8.7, 6.33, 3.64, 4.78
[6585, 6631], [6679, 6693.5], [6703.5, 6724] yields 2.9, 5.33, 4.28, 4.55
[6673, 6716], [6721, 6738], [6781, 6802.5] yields -4.0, 3.57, 3.31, 3.48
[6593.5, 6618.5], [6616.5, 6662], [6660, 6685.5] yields 5.0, 5.12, 3.5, 4.31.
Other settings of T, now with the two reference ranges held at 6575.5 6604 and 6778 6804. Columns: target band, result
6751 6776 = 4.2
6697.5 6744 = 6.5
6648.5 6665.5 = 6.9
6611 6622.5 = 4.3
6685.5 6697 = 4.0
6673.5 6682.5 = 3.4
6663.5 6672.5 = 3.5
